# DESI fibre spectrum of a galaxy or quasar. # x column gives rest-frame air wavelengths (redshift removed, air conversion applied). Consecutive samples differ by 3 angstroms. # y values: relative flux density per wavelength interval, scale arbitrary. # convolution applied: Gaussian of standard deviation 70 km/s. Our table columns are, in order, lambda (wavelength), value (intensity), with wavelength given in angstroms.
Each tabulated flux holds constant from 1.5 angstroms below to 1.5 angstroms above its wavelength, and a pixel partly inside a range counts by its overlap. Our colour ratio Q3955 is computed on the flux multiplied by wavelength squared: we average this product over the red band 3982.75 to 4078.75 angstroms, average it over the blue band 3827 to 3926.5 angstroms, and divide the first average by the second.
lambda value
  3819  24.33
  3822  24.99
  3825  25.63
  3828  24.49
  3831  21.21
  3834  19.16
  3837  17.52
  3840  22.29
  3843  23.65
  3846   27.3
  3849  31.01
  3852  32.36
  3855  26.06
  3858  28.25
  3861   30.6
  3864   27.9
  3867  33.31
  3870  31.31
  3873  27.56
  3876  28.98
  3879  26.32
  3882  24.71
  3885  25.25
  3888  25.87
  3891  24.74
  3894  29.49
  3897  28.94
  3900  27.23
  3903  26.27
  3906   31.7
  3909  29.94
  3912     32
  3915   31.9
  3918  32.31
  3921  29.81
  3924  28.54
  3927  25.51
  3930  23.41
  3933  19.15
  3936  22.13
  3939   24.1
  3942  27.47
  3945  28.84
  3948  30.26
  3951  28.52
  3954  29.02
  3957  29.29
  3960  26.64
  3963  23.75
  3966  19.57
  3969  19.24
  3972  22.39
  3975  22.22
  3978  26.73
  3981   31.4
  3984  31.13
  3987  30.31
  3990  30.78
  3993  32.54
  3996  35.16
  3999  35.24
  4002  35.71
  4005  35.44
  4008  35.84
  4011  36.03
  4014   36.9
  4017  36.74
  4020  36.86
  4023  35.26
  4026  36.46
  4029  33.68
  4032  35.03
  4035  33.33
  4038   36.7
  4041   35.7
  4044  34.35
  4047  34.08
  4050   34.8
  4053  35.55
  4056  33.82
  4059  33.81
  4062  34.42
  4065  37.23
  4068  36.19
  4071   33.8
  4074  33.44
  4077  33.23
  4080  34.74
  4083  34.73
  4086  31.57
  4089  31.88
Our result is 1.4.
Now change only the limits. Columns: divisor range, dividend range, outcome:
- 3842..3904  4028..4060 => 1.35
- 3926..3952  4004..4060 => 1.45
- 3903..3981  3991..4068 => 1.38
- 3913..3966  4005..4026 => 1.40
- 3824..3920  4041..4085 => 1.39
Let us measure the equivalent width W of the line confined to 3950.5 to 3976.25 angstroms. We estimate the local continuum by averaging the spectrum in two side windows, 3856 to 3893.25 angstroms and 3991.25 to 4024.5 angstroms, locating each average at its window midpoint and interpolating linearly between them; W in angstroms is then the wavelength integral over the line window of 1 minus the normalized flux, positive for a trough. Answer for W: 6.7 angstroms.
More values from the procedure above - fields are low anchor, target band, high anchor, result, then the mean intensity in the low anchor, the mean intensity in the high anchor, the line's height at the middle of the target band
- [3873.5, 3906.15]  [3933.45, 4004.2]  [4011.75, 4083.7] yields 7.4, 27.1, 35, 31.1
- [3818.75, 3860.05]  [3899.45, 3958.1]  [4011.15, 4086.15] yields 2.7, 25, 35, 29.2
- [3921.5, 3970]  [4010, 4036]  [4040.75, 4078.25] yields -3.2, 25.5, 34.6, 31.7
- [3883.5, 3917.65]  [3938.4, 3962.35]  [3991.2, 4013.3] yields 2.9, 28.6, 35.1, 31.8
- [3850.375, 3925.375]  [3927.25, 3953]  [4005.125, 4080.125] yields 4.5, 28.9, 35.1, 31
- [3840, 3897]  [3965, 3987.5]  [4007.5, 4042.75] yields 5.4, 27.9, 35.7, 33.3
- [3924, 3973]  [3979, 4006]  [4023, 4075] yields -3.2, 25.1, 34.9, 29.4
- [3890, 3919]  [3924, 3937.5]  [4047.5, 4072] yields 3.2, 29.5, 34.9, 30.4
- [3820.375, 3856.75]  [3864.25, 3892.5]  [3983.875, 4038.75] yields -0.7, 24.7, 34.8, 27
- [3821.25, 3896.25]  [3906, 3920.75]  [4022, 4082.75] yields -1.3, 26.4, 34.8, 28.8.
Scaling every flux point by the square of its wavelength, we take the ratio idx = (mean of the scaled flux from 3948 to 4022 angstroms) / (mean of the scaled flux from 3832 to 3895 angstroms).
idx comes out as 1.2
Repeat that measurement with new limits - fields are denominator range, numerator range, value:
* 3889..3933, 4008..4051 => 1.33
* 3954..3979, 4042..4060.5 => 1.50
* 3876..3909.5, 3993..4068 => 1.39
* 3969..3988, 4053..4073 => 1.37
